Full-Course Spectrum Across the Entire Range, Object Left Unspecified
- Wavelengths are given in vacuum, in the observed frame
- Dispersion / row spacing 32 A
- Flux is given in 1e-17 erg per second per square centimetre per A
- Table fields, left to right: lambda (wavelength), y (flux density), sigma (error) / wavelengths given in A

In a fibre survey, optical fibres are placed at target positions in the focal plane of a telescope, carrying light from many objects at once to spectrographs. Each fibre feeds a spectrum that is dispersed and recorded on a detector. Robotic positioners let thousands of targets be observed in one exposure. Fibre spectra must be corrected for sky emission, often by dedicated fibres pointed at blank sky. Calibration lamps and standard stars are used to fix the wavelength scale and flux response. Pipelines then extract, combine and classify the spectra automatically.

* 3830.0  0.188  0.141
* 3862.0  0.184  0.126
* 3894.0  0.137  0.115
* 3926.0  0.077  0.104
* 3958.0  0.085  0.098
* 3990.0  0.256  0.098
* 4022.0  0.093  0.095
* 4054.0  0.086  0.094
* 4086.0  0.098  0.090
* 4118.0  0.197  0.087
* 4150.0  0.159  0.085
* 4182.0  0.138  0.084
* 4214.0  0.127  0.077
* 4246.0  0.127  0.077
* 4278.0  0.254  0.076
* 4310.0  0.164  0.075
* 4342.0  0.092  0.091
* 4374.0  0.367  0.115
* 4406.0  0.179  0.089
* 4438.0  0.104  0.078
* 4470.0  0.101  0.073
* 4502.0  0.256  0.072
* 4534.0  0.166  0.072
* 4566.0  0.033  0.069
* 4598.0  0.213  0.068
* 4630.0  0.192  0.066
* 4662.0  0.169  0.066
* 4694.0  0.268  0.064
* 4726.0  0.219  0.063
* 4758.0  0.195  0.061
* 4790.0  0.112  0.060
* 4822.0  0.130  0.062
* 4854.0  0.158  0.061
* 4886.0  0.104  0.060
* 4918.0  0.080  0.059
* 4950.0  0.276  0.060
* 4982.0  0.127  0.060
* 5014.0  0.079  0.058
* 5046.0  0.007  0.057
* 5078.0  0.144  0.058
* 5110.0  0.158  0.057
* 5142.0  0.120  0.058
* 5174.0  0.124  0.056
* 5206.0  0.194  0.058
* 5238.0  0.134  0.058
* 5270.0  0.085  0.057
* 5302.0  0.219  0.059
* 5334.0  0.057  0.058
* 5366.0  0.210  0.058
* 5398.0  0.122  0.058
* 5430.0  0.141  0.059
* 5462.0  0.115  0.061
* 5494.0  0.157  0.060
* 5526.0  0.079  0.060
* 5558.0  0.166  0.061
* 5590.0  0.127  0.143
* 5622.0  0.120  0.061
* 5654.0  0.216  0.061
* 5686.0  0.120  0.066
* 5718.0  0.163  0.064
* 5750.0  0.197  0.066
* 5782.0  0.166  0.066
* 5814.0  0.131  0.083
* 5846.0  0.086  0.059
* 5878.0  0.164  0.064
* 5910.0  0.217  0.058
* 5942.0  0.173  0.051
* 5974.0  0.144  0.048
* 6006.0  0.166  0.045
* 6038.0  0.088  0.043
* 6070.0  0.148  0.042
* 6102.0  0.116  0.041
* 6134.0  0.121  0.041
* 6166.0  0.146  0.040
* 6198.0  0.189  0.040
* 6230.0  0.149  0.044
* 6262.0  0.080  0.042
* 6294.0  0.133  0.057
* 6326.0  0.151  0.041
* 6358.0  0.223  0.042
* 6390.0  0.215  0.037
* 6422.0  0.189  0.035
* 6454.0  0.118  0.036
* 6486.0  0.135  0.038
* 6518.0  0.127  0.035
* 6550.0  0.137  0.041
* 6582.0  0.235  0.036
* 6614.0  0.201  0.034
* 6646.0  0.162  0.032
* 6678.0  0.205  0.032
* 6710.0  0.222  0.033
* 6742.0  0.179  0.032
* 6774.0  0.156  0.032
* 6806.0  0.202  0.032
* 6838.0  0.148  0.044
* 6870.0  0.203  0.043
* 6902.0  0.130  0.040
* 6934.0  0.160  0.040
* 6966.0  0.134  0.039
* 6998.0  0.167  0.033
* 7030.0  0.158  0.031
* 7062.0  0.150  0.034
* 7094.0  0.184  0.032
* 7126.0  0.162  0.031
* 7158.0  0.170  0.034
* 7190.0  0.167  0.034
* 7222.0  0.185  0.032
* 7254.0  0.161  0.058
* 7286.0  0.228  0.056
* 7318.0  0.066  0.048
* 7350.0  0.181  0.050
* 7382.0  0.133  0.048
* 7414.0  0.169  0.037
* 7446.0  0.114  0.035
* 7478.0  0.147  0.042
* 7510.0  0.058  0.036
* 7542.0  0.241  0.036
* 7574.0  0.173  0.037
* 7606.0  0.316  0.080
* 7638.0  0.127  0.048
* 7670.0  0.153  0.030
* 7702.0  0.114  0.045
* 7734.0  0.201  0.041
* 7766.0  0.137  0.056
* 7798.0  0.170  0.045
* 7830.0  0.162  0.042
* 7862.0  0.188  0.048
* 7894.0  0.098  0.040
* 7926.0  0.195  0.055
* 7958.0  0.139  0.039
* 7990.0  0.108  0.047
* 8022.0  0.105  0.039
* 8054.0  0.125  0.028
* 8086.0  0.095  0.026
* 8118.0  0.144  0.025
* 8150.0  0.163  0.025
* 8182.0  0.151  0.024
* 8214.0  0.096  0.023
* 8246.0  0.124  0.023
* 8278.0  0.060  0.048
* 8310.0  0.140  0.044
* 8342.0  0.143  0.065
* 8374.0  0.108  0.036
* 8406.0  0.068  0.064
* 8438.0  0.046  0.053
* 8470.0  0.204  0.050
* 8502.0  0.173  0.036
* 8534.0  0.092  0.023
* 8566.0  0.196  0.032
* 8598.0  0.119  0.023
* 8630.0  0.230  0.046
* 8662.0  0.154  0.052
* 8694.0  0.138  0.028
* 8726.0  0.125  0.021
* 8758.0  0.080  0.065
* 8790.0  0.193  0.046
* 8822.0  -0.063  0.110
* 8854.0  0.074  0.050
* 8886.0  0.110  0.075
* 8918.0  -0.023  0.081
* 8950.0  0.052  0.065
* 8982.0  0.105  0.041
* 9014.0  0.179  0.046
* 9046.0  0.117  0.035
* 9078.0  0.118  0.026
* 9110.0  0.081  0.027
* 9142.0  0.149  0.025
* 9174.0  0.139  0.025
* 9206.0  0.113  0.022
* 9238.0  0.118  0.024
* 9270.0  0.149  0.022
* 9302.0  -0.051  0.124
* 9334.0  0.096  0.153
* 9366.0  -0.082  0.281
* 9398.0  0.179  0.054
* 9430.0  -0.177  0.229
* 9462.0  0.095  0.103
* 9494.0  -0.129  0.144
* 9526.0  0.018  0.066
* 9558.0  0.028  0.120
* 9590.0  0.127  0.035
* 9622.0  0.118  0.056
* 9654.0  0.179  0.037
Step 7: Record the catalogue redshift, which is 0.71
